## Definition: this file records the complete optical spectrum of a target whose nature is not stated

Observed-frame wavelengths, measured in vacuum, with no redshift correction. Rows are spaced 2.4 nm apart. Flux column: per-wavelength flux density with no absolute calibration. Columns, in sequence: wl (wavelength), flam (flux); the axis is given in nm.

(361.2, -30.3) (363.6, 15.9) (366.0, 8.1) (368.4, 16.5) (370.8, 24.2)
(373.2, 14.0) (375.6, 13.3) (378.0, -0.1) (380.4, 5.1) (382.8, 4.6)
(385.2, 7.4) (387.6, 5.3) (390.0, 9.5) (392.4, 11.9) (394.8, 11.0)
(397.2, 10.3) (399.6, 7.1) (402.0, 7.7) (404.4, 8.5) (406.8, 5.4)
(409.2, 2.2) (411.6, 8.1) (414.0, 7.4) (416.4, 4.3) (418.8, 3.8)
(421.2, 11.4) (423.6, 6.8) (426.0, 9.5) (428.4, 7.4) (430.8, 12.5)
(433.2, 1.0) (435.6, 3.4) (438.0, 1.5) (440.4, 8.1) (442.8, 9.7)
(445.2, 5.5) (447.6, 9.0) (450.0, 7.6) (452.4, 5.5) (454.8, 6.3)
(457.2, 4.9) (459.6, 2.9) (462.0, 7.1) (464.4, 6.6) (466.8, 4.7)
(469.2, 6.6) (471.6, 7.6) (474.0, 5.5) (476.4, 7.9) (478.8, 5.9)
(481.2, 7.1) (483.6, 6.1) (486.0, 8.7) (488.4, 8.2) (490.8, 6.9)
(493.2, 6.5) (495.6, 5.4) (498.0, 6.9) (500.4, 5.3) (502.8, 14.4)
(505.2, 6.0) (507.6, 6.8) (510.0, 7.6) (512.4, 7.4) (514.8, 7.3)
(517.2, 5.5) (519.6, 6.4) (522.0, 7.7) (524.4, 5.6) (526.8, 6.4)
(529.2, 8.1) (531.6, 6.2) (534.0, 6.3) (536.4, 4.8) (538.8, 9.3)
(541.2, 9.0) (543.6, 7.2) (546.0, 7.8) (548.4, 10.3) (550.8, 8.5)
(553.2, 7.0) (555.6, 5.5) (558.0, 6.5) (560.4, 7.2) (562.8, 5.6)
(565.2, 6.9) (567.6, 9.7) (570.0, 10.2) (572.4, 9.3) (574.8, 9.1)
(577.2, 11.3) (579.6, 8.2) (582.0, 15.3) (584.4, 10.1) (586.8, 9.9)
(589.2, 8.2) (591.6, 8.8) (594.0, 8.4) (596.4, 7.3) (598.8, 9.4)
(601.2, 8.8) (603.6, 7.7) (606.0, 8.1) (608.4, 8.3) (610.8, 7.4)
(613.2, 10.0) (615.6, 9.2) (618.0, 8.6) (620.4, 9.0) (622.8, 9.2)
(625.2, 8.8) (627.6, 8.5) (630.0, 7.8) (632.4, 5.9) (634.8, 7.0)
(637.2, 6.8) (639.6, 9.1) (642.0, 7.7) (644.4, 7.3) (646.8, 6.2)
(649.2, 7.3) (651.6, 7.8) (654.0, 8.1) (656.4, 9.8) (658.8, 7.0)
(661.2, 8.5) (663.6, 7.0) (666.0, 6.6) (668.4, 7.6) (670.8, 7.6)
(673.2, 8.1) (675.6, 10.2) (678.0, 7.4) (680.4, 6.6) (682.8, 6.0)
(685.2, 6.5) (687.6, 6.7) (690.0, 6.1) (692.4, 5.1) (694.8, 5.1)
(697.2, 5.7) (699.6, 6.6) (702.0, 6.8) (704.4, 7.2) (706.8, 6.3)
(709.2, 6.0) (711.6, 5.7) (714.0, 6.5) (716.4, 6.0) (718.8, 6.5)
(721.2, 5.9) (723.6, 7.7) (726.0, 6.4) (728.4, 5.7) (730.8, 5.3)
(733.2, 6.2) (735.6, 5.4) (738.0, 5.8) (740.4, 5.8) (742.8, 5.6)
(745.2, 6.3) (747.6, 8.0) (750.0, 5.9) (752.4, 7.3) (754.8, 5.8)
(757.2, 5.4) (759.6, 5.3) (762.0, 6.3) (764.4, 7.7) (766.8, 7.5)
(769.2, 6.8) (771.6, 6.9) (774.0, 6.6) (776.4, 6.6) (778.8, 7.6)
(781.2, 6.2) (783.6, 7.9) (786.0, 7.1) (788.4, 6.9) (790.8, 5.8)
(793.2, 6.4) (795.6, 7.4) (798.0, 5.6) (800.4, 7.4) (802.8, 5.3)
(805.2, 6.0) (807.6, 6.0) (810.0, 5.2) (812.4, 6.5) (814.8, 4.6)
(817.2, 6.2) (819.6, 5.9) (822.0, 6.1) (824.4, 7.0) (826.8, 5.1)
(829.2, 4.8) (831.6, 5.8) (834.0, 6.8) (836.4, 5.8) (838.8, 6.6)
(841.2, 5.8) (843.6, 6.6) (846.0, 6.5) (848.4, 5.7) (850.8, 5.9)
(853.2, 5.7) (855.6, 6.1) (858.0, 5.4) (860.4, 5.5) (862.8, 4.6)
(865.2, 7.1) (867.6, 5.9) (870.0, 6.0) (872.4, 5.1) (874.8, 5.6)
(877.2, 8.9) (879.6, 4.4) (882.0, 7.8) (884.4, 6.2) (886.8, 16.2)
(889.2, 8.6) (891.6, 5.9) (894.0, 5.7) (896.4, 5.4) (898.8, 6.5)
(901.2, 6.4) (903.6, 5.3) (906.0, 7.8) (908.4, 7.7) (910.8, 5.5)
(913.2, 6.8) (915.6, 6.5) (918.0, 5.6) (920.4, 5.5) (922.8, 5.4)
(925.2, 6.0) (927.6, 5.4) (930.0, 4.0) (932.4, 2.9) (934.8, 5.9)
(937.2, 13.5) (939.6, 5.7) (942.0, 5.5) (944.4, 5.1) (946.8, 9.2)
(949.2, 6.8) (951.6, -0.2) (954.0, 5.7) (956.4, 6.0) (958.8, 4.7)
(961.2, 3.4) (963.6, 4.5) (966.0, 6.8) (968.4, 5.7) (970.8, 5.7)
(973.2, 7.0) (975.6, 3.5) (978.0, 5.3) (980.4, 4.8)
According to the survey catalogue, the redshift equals 0.349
